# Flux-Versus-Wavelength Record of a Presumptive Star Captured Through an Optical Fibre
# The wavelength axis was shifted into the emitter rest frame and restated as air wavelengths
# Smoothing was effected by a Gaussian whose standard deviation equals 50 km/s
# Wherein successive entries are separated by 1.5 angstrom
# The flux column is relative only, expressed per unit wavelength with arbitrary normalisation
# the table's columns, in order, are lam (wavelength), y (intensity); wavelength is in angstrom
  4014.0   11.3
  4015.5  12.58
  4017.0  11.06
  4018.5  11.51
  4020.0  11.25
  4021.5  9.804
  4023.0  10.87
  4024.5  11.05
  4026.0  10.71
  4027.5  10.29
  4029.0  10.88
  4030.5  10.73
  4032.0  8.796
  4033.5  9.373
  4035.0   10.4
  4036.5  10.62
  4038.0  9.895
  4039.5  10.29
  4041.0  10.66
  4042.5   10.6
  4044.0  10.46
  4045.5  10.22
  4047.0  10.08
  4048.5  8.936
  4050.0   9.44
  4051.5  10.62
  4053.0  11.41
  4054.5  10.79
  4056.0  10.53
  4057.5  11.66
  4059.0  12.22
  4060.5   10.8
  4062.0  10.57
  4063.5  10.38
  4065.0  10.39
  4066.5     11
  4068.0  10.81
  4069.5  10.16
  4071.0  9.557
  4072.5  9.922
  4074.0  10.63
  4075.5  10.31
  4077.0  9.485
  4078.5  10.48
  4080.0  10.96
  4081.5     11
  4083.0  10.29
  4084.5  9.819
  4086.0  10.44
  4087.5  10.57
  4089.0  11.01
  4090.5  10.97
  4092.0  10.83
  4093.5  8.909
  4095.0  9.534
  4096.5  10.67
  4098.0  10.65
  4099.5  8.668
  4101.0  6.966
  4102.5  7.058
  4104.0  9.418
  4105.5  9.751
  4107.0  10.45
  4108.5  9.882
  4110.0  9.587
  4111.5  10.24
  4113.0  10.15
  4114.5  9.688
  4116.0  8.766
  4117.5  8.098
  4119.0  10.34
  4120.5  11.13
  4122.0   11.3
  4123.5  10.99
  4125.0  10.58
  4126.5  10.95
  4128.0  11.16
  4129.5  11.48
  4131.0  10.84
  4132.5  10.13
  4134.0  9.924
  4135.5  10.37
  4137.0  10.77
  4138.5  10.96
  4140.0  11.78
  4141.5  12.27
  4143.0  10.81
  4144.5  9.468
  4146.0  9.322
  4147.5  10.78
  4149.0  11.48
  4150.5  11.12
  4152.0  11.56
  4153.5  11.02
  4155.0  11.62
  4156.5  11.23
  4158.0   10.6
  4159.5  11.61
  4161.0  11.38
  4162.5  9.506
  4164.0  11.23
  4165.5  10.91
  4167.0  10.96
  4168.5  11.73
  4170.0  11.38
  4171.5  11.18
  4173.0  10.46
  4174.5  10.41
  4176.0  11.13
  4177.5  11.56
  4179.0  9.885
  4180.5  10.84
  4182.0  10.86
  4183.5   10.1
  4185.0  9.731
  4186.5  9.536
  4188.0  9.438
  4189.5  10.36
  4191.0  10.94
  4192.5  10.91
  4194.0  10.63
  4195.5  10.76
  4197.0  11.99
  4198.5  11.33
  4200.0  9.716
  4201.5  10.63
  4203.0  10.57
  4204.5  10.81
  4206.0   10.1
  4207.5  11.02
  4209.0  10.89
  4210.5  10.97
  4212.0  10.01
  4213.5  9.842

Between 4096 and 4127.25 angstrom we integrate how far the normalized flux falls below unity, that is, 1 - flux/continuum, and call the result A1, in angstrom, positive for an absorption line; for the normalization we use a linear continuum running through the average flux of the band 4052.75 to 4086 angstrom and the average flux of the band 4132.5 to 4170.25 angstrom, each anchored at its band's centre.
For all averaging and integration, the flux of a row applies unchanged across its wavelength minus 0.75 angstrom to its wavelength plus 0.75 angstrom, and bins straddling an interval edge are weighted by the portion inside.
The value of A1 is 2.9 angstrom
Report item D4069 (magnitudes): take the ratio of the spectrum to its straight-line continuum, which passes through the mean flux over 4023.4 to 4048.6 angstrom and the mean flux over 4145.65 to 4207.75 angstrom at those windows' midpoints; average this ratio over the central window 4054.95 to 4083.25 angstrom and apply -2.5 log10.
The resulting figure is -0.02 mag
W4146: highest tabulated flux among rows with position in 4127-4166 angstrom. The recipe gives 12.27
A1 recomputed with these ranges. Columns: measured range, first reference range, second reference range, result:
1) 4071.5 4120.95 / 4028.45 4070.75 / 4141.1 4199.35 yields 3.2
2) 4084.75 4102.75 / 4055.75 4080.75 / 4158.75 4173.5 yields 1.6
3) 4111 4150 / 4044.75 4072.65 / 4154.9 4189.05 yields 0.4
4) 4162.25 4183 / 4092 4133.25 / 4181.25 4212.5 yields -1.0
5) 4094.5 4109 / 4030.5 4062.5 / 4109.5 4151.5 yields 1.7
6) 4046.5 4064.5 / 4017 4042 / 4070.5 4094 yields -0.4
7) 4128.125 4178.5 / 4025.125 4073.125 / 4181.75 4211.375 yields -2.0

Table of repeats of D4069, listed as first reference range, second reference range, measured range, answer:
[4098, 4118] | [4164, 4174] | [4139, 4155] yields -0.06 mag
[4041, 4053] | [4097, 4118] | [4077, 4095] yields -0.09 mag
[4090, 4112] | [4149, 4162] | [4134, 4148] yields 0.01 mag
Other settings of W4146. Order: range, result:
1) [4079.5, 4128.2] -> 11.3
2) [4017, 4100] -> 12.22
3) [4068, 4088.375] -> 11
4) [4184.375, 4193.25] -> 10.94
